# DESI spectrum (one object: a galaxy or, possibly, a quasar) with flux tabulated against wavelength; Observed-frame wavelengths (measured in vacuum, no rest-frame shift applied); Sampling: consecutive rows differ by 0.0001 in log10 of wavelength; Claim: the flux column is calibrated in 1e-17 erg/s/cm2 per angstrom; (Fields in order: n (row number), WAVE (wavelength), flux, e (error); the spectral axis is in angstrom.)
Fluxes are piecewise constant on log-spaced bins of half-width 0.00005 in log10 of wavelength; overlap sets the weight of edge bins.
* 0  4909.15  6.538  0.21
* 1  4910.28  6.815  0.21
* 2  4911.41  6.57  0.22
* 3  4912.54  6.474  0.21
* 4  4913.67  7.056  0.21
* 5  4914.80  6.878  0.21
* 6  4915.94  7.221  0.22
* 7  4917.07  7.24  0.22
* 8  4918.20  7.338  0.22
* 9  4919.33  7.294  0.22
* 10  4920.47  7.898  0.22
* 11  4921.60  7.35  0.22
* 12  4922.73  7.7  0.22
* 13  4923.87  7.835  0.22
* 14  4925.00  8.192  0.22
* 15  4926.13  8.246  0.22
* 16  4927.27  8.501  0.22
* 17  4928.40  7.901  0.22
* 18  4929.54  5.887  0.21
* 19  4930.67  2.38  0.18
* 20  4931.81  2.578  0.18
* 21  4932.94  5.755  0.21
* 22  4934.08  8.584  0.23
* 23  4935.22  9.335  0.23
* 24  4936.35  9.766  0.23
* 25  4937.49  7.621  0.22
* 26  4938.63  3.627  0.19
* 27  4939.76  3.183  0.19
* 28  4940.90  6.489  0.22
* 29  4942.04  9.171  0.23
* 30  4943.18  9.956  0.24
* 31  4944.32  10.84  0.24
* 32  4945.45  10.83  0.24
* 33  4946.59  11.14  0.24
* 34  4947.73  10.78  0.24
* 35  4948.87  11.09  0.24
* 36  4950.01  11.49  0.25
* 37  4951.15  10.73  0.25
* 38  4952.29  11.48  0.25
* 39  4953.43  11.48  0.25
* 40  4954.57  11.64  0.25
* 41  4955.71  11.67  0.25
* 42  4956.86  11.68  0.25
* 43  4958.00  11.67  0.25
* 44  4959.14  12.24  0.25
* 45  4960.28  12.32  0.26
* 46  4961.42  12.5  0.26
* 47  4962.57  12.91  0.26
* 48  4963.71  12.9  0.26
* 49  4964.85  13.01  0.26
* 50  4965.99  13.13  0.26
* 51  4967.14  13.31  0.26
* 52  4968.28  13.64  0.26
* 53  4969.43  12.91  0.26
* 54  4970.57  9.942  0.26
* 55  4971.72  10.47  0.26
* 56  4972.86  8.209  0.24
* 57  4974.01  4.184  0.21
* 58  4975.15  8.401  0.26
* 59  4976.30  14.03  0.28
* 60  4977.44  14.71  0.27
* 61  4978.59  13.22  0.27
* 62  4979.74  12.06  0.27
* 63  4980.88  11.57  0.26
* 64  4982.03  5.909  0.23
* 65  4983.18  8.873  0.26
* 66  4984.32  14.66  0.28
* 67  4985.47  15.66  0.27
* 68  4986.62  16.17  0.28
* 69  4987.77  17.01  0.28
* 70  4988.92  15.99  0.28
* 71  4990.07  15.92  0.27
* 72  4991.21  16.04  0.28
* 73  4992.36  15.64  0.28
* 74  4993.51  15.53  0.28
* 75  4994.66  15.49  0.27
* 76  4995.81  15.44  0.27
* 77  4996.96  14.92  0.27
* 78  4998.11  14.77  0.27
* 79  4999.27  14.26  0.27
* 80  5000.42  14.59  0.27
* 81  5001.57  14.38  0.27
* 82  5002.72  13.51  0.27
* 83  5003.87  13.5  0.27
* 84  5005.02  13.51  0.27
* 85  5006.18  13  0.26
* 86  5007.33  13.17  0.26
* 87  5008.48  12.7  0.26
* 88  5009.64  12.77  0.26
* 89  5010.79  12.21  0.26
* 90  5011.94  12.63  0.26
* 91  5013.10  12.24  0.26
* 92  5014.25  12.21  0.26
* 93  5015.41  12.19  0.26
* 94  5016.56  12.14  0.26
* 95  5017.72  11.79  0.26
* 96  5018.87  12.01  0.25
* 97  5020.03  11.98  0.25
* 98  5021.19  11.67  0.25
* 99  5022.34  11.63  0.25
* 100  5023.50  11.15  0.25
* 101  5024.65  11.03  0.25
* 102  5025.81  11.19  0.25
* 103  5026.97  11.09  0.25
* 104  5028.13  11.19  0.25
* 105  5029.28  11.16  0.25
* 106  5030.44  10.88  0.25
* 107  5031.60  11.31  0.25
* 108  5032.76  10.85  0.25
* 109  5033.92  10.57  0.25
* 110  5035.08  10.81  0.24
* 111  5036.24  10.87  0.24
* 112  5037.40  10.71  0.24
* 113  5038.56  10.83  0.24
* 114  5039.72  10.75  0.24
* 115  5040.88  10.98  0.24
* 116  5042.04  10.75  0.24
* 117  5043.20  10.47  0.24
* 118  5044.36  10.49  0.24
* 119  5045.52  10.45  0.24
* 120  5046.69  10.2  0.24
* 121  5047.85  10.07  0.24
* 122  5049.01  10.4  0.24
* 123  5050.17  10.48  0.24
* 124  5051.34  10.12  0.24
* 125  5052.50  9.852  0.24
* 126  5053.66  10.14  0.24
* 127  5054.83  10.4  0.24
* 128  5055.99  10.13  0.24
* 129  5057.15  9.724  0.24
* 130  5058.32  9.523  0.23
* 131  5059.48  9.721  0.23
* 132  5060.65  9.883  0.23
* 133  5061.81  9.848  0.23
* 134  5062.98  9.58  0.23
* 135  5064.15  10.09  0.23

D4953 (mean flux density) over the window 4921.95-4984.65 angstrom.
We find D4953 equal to 9.88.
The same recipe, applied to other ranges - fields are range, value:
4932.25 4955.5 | 9.25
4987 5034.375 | 13.1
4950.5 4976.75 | 11.5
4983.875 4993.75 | 15.9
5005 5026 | 12.1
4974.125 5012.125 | 13.6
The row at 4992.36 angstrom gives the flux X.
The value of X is 15.64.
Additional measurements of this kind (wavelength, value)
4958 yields 11.67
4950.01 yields 11.49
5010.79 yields 12.21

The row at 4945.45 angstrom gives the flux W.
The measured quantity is 10.83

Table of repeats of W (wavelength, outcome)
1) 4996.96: 14.92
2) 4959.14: 12.24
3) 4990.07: 15.92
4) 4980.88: 11.57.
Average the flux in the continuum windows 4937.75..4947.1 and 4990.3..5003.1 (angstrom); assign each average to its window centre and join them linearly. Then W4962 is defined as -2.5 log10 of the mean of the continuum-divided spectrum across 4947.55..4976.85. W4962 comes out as -0.10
